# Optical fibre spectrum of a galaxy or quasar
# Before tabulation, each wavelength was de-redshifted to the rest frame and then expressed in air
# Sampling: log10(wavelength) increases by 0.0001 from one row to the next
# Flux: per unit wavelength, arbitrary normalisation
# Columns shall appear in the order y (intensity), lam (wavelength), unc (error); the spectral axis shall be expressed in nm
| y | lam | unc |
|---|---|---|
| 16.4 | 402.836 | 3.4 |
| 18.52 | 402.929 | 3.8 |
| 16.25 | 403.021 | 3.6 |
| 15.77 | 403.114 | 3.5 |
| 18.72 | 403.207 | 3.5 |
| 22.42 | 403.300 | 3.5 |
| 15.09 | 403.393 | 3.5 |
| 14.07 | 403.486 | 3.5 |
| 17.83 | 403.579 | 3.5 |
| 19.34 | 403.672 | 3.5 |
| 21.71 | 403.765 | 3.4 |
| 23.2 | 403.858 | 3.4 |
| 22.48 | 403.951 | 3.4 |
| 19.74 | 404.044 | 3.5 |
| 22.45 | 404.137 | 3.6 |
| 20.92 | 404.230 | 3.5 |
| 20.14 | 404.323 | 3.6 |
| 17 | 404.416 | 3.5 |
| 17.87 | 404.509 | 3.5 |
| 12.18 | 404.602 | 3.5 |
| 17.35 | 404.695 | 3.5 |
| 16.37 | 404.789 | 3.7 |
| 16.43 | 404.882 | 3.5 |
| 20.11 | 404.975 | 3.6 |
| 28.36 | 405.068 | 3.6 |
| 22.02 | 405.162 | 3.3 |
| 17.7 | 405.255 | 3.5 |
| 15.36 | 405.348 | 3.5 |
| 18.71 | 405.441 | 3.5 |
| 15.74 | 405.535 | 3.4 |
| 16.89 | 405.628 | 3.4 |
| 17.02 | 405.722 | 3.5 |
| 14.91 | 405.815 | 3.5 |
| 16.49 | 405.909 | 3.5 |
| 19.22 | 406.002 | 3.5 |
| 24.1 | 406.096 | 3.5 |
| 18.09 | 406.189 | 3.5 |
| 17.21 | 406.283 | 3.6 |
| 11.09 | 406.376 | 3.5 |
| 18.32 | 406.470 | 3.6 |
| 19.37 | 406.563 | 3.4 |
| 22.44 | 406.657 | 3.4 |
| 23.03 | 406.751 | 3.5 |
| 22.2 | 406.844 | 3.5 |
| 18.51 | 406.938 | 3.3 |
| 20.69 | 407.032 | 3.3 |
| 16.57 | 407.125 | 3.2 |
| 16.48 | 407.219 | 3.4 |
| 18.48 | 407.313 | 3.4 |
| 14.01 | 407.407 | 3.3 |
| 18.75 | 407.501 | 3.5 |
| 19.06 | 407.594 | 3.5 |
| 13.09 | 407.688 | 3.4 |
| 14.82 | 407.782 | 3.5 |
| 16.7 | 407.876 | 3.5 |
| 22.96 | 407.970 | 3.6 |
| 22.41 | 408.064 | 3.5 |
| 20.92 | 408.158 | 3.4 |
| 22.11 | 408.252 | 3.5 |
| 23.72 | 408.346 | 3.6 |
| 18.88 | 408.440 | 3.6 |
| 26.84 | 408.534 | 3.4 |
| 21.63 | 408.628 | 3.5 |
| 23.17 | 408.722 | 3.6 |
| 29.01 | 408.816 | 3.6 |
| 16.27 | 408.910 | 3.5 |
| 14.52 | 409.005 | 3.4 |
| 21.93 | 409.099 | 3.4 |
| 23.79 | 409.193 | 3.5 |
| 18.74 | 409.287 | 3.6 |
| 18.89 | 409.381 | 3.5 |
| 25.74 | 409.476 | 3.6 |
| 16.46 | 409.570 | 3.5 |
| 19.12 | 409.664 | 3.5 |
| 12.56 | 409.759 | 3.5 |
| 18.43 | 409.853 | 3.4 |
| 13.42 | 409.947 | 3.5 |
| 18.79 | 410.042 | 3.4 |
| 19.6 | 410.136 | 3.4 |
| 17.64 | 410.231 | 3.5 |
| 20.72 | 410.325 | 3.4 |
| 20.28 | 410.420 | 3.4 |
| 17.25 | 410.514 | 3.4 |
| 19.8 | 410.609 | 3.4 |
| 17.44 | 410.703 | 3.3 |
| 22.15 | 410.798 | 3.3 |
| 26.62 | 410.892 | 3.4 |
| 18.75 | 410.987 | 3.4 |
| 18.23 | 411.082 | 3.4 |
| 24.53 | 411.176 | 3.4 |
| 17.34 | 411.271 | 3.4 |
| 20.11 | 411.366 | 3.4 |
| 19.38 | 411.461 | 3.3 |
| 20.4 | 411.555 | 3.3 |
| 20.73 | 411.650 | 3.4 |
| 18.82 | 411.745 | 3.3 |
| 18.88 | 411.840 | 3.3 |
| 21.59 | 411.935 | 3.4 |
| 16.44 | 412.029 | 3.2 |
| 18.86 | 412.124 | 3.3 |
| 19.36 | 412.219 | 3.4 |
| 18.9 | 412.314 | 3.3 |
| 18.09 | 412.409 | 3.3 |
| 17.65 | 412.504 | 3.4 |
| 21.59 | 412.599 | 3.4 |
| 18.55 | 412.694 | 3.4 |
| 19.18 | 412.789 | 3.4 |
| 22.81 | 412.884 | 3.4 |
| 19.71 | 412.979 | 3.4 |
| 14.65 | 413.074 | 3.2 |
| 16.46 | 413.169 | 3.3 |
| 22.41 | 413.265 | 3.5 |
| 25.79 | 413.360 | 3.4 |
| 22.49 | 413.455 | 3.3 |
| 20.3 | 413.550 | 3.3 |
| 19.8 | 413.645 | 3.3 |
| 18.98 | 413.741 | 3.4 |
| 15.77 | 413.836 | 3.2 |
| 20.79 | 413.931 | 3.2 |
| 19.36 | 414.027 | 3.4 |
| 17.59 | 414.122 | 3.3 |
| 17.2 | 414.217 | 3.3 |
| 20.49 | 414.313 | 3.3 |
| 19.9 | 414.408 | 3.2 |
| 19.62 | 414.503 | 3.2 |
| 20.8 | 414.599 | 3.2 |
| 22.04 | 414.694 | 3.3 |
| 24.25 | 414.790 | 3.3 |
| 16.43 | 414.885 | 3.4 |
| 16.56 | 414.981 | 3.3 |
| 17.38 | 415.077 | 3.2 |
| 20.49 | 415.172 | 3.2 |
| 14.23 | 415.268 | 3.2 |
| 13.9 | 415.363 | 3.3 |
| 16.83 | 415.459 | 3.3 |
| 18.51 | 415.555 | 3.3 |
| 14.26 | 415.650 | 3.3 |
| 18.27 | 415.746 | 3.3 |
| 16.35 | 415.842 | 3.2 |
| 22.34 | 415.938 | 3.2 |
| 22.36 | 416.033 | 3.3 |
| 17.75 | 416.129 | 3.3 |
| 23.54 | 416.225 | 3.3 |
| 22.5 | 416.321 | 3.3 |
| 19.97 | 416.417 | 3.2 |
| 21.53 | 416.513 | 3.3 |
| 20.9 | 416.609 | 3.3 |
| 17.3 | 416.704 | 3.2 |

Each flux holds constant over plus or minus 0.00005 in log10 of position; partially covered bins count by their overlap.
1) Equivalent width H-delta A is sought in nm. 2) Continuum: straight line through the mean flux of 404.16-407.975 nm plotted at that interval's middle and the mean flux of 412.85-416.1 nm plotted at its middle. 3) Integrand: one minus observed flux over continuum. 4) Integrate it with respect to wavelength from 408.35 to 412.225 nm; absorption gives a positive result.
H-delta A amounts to -0.26 nm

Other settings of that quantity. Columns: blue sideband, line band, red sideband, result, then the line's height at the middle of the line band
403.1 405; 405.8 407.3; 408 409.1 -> 0.12 nm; 20.4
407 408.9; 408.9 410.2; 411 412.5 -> 0.08 nm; 19.7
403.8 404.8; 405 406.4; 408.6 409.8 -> 0.08 nm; 19.5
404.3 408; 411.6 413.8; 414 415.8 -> -0.17 nm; 18.3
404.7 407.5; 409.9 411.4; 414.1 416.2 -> -0.08 nm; 18.5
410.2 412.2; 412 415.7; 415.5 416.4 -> 0.14 nm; 19.7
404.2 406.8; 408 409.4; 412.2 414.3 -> -0.21 nm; 18.8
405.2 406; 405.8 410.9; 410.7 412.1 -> -0.27 nm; 18.4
